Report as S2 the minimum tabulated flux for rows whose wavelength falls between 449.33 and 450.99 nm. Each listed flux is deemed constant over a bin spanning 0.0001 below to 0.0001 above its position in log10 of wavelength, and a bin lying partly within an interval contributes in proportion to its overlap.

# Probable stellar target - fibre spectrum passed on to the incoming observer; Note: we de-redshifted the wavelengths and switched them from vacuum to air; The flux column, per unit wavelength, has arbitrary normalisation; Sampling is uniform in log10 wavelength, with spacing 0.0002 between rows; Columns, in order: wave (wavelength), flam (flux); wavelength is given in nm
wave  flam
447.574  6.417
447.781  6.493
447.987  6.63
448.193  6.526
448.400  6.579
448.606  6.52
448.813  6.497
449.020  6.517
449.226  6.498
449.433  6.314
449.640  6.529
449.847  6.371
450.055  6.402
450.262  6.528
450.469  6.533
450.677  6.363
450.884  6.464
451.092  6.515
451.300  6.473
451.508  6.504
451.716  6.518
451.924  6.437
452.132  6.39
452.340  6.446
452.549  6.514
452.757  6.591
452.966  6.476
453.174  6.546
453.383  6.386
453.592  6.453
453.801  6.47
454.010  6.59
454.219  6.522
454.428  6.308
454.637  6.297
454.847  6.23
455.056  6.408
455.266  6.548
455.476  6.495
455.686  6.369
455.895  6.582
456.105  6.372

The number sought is 6.314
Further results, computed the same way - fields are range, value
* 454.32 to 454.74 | 6.297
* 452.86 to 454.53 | 6.308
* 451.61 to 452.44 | 6.39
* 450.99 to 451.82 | 6.473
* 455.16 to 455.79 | 6.369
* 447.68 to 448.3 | 6.493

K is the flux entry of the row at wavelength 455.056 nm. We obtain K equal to 6.408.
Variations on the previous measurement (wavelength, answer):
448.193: 6.526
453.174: 6.546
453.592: 6.453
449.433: 6.314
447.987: 6.63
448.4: 6.579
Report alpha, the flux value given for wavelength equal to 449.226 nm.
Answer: 6.498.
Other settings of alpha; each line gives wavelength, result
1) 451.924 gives 6.437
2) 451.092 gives 6.515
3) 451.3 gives 6.473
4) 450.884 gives 6.464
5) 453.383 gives 6.386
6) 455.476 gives 6.495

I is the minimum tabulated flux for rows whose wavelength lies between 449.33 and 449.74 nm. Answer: 6.314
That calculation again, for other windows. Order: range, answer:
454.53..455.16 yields 6.23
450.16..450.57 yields 6.528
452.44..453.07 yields 6.476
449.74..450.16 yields 6.371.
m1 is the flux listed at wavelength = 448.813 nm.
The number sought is 6.497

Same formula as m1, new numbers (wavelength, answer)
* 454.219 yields 6.522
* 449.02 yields 6.517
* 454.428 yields 6.308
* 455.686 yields 6.369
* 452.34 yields 6.446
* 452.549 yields 6.514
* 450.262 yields 6.528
